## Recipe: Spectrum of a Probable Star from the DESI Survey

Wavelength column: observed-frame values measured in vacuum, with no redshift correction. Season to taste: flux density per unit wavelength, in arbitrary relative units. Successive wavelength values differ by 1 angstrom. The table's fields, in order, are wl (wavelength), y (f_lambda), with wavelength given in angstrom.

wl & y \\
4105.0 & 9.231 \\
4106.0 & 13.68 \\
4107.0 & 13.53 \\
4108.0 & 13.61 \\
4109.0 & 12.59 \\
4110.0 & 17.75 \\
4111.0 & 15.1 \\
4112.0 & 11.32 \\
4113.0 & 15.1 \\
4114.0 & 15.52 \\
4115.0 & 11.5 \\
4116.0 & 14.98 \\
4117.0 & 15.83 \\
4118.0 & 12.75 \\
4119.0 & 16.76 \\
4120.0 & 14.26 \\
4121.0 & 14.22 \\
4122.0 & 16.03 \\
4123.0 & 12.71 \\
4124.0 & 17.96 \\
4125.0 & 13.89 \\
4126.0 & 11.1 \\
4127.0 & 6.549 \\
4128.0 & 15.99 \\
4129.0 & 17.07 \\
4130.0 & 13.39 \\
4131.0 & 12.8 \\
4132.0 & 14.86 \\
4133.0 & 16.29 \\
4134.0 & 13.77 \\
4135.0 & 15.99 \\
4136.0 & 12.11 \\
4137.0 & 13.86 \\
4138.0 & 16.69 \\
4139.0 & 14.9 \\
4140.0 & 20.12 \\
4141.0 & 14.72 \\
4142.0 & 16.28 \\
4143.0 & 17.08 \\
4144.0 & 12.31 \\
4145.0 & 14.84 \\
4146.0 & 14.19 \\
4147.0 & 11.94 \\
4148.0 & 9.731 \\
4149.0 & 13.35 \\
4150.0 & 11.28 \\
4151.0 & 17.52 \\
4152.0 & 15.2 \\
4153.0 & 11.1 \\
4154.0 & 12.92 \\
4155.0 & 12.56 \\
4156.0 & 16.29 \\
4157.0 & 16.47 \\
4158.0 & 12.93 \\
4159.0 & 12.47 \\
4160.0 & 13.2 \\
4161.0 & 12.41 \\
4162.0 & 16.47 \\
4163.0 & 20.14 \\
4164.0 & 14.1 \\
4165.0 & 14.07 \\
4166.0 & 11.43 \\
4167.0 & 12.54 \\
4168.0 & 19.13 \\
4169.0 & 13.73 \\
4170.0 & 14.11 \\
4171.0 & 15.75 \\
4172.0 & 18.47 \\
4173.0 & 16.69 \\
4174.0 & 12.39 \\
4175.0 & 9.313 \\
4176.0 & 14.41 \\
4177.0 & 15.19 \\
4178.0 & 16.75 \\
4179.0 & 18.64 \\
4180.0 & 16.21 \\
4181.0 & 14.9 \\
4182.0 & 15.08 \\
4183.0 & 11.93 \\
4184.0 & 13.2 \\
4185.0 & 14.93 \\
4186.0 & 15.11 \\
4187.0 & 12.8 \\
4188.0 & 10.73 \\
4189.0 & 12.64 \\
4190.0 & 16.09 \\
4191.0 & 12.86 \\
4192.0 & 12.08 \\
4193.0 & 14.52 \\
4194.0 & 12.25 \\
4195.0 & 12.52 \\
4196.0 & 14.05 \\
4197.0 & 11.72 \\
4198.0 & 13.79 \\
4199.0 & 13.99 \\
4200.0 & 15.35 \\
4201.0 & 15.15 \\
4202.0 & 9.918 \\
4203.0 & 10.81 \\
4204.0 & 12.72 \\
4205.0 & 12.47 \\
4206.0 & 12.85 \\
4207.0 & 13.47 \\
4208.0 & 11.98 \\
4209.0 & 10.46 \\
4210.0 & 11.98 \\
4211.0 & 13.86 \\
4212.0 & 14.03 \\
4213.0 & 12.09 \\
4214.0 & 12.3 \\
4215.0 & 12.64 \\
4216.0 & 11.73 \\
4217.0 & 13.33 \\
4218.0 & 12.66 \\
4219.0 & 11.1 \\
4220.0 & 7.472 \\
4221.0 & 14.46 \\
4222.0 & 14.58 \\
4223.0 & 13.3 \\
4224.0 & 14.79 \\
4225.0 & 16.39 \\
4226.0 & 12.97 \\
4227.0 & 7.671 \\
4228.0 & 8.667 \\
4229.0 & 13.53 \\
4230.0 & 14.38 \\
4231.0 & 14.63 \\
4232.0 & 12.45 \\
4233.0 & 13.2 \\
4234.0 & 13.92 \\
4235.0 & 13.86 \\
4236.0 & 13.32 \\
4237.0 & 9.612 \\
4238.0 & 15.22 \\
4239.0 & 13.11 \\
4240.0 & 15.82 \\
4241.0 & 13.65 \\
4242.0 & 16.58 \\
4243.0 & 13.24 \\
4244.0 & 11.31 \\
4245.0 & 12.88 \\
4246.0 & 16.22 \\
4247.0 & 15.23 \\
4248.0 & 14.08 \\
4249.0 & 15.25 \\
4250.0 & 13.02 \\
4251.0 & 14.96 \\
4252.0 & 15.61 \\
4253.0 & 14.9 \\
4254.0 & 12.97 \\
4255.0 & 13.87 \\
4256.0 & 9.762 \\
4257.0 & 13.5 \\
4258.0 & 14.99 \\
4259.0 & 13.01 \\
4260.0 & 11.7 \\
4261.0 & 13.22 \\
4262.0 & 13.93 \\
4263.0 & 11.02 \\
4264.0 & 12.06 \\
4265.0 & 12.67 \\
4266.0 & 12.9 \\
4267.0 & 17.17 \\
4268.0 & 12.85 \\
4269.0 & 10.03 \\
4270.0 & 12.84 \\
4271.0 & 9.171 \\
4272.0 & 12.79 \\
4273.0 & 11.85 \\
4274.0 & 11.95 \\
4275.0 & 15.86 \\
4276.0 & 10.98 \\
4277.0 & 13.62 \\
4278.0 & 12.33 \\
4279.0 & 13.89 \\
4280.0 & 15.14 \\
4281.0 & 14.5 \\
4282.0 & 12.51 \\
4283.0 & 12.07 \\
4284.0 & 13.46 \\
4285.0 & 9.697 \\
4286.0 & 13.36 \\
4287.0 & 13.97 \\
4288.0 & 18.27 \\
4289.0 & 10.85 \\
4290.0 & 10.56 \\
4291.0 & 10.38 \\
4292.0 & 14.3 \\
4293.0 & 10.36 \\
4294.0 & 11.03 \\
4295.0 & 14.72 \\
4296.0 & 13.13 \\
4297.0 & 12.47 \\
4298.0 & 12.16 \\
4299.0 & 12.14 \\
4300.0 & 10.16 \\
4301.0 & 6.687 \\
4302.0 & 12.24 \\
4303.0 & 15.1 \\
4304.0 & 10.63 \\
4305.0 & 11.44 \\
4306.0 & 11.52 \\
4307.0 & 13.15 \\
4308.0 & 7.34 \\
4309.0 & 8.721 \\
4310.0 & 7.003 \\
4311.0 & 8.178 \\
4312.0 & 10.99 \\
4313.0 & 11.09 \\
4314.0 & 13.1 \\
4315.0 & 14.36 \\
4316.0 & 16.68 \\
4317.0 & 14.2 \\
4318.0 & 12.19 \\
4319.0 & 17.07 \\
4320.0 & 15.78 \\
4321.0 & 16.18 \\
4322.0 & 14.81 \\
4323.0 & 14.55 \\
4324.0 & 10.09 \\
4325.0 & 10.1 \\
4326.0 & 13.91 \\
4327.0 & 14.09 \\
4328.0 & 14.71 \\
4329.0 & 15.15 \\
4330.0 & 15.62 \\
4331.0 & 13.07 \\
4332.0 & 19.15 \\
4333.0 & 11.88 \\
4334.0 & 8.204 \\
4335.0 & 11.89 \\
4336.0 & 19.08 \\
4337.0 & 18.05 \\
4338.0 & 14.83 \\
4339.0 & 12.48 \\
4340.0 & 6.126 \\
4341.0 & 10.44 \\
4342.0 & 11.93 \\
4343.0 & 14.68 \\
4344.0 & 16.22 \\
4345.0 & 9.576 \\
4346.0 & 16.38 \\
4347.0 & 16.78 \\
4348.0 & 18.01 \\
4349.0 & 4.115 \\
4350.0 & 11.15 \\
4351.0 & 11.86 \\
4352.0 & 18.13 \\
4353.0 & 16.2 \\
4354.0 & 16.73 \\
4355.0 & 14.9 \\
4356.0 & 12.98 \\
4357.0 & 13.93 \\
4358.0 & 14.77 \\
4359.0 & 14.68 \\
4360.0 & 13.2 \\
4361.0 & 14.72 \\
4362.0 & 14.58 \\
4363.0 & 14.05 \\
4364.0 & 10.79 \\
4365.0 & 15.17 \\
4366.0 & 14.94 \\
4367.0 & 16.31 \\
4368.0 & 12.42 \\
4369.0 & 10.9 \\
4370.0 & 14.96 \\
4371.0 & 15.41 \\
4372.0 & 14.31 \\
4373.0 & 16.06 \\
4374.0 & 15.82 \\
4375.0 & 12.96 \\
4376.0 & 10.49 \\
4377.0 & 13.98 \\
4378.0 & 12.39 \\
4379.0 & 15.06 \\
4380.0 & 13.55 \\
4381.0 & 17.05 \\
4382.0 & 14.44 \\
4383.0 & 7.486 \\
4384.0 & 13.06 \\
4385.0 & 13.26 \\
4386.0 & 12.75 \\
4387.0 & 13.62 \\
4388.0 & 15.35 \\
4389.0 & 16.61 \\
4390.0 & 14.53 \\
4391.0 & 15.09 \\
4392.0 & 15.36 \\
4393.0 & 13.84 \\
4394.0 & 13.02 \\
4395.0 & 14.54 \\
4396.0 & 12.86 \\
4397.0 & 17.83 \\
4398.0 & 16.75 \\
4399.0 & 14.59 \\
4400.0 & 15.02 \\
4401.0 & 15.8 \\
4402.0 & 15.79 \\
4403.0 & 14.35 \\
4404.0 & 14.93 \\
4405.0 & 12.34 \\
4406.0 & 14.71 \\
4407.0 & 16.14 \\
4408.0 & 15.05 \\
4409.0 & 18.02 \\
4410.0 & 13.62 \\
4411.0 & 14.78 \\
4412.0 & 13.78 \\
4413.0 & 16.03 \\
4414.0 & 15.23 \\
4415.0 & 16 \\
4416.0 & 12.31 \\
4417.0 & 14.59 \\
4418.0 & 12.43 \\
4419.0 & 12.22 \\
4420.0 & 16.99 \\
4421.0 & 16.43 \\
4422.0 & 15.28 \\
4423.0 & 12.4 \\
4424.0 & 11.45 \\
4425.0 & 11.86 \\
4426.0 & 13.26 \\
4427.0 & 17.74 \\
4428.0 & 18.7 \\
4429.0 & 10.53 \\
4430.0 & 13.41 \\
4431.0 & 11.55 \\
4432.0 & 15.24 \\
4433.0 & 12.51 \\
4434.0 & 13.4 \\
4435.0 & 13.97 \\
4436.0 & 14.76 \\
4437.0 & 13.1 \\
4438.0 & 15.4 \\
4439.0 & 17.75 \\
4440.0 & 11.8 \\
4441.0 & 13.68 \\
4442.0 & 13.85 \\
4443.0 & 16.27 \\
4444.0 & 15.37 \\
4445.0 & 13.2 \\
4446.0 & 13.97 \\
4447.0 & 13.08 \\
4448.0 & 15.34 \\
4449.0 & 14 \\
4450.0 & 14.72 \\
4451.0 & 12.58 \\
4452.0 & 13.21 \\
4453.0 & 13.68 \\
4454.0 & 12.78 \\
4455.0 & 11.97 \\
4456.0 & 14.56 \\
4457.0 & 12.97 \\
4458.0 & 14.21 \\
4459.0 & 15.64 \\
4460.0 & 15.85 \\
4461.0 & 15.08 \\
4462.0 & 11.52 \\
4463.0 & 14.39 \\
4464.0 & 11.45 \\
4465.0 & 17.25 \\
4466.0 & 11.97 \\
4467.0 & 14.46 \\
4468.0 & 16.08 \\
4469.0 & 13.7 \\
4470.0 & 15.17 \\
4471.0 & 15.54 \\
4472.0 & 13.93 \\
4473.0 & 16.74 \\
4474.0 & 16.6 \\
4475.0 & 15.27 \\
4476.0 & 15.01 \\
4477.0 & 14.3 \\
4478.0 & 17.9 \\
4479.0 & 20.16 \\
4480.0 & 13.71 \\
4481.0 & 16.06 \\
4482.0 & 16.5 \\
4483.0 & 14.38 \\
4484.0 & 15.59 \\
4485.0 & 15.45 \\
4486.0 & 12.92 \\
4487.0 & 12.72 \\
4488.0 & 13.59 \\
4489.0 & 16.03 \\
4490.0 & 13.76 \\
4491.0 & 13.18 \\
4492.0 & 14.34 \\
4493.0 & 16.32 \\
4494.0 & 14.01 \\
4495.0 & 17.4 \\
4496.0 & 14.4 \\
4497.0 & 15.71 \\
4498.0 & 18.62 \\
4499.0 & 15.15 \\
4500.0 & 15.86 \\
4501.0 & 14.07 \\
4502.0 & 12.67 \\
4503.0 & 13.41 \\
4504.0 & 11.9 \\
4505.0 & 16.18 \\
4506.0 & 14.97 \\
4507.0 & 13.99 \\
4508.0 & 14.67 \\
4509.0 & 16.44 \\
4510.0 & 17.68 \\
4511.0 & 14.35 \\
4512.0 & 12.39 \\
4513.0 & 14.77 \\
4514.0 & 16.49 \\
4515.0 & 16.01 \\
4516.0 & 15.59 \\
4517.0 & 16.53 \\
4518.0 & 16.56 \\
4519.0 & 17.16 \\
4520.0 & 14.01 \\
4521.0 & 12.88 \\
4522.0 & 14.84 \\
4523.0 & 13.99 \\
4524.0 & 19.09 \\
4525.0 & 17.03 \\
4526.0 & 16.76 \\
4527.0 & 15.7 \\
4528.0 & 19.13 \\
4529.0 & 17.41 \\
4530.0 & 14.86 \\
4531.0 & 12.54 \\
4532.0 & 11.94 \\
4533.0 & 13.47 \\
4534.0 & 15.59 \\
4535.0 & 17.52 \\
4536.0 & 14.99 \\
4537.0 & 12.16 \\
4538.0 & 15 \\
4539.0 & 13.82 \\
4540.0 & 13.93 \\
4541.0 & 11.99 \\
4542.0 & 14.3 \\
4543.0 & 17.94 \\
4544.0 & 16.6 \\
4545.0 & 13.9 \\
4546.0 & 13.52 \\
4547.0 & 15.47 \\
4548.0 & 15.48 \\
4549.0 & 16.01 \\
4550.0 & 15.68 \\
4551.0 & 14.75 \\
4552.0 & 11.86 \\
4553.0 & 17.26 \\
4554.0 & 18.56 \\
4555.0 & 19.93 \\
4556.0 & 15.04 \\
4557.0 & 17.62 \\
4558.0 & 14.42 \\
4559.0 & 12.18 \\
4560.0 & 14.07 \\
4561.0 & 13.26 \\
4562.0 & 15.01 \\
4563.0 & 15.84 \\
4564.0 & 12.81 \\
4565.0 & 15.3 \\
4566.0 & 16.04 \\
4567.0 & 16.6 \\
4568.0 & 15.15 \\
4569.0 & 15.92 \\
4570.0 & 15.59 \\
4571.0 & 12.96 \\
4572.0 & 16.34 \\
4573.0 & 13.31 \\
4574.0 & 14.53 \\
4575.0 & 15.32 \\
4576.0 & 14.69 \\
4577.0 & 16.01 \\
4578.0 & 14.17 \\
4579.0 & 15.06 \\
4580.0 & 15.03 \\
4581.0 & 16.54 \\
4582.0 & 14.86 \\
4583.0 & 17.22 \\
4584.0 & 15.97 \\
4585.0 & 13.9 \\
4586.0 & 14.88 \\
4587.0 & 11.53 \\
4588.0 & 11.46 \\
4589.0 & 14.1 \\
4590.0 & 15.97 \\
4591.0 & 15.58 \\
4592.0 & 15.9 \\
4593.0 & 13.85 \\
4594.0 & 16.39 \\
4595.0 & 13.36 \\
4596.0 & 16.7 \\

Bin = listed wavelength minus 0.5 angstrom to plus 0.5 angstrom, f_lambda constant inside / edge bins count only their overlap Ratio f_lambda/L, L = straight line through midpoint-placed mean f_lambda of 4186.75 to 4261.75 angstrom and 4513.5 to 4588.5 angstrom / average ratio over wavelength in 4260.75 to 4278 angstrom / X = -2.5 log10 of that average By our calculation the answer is 0.065 mag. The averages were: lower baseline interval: 13.1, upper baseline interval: 15.2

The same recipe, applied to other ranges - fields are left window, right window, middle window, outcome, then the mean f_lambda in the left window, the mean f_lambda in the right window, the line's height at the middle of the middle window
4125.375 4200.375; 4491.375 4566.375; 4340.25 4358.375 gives 0.076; 14.2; 15.2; 14.7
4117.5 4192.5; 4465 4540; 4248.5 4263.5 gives 0.087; 14.3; 15.2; 14.6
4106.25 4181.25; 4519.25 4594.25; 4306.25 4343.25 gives 0.137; 14.5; 15.1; 14.7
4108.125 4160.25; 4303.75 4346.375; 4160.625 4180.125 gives -0.082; 14.2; 12.9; 14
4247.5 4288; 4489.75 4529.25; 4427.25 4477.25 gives 0.045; 13.2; 15.4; 14.9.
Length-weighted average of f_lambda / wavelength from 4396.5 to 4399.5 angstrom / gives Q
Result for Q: 16.4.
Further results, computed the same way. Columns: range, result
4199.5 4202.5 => 13.5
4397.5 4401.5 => 15.5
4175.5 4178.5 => 15.4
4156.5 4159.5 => 14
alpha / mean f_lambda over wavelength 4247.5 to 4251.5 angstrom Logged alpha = 14.3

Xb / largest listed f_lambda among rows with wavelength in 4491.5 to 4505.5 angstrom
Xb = 18.62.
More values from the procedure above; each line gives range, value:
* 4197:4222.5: 15.35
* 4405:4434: 18.7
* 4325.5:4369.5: 19.15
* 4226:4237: 14.63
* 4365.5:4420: 18.02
